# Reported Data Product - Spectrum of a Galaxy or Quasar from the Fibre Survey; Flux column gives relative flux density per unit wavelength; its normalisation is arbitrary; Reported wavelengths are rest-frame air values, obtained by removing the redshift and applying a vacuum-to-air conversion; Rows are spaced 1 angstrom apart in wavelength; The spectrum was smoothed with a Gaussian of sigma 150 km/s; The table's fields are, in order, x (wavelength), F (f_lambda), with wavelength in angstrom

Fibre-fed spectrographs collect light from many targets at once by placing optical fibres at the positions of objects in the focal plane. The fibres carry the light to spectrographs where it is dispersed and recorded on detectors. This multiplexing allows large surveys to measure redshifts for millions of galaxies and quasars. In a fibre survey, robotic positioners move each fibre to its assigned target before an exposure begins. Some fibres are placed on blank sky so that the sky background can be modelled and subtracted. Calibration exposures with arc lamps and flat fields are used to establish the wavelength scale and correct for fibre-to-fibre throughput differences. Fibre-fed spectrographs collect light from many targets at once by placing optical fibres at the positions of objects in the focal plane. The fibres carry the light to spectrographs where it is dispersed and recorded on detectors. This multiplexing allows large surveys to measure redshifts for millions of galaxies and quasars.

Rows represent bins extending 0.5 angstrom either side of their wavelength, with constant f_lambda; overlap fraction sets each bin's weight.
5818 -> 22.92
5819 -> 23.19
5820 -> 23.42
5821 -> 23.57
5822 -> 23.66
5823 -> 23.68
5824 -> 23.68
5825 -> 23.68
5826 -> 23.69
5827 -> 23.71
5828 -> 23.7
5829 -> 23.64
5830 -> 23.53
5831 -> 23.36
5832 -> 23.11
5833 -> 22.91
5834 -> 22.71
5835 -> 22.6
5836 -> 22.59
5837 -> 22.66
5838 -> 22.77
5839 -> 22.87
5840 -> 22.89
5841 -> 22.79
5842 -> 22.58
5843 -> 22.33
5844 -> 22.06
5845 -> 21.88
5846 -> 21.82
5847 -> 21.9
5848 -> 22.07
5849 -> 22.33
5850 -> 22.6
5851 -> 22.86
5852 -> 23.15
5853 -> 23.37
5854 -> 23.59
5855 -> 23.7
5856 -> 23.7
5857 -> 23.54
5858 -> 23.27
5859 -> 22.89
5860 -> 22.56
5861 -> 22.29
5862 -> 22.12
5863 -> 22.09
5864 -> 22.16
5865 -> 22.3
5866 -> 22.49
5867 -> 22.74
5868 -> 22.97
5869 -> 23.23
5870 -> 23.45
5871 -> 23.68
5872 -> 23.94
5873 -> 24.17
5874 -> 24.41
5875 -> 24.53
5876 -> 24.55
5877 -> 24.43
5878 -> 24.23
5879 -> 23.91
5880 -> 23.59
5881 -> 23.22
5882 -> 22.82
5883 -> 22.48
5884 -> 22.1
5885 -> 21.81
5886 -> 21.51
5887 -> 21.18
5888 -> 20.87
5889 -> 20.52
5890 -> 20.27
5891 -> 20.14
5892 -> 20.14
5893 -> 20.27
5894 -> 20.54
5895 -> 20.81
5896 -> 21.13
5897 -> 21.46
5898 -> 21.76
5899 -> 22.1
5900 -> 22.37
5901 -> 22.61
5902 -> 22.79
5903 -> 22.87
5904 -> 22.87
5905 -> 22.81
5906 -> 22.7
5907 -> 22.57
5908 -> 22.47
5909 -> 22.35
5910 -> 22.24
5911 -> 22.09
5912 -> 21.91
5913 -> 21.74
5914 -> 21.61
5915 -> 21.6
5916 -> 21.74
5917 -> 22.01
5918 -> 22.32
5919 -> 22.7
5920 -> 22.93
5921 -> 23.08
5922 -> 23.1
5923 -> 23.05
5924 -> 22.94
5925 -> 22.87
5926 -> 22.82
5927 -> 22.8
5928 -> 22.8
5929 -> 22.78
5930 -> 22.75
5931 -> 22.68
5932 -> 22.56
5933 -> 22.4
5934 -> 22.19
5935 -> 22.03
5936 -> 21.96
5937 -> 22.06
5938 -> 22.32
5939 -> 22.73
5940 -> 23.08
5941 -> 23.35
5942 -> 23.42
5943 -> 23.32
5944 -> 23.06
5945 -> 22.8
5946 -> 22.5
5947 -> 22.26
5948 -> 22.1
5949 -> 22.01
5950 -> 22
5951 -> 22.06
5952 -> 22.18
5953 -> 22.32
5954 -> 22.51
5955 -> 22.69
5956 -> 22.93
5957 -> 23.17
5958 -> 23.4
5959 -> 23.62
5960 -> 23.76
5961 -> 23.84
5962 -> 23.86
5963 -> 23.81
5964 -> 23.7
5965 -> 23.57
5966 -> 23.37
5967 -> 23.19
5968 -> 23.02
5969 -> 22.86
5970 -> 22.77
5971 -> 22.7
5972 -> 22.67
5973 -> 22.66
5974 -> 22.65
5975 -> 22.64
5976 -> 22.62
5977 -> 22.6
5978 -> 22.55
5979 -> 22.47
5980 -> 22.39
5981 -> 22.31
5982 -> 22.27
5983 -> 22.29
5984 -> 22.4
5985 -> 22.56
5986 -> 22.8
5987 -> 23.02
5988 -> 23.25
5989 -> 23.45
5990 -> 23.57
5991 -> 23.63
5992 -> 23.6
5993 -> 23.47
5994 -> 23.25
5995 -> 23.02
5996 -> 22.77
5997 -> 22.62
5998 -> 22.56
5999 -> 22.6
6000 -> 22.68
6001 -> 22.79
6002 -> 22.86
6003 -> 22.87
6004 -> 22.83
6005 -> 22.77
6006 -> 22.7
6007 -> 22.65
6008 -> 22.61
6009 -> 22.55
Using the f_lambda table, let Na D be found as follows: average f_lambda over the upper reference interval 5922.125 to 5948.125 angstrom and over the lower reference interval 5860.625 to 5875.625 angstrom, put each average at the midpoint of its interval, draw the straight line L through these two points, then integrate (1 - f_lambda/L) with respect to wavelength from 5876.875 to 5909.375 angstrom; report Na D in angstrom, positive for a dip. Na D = 1.3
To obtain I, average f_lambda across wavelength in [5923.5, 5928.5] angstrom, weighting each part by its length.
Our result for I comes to 22.8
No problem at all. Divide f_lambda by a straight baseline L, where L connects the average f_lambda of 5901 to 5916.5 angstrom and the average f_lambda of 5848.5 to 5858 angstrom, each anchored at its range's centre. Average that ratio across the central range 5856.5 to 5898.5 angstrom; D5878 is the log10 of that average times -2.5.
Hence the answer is 0.02 mag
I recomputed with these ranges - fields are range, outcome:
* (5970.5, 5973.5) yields 22.7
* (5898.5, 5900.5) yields 22.2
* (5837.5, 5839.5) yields 22.8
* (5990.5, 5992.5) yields 23.6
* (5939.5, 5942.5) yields 23.3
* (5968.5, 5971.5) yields 22.8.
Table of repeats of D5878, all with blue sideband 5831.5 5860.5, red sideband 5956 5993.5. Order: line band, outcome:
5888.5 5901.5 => 0.09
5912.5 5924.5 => 0.02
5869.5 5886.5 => -0.03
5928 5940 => 0.02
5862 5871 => 0.00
